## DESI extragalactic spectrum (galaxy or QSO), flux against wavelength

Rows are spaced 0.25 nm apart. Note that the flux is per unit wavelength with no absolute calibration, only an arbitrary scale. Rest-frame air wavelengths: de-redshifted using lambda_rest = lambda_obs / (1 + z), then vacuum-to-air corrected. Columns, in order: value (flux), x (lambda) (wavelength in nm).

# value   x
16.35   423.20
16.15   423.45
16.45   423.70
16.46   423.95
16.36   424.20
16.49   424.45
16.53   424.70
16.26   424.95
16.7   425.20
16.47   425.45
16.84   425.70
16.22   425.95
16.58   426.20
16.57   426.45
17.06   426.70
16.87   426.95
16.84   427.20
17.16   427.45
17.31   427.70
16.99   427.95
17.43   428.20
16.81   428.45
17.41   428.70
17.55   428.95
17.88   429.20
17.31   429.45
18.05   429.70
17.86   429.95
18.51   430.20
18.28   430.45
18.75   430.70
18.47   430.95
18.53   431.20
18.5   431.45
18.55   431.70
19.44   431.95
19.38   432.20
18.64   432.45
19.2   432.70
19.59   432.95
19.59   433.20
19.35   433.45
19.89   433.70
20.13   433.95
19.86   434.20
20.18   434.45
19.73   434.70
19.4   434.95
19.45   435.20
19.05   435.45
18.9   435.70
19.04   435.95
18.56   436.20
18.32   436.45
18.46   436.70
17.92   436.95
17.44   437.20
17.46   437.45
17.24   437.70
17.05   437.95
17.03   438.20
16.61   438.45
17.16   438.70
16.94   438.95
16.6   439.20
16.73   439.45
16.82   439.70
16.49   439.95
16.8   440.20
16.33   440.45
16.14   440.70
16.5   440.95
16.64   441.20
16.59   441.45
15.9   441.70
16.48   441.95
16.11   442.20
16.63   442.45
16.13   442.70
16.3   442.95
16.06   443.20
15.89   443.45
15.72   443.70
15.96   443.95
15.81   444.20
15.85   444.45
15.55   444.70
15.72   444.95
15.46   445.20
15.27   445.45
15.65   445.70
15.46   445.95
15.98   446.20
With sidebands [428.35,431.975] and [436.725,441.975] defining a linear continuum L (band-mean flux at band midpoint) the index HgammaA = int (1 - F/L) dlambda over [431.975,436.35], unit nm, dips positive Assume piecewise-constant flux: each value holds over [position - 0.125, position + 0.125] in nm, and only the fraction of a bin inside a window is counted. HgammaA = -0.46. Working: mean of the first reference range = 18.1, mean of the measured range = 19.4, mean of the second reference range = 16.8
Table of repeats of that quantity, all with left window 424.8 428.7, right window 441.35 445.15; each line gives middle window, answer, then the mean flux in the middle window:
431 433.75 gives -0.43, 19.1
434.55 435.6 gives -0.19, 19.4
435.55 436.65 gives -0.16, 18.7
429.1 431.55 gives -0.23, 18.2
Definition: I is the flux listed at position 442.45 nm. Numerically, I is 16.63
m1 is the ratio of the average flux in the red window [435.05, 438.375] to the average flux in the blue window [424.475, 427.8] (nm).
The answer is 1.09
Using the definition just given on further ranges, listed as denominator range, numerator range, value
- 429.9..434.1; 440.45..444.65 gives 0.85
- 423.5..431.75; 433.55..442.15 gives 1.03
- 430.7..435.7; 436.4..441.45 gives 0.88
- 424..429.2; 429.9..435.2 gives 1.14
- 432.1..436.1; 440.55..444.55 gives 0.83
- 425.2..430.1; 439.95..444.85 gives 0.95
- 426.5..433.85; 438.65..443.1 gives 0.91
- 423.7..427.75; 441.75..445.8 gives 0.96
